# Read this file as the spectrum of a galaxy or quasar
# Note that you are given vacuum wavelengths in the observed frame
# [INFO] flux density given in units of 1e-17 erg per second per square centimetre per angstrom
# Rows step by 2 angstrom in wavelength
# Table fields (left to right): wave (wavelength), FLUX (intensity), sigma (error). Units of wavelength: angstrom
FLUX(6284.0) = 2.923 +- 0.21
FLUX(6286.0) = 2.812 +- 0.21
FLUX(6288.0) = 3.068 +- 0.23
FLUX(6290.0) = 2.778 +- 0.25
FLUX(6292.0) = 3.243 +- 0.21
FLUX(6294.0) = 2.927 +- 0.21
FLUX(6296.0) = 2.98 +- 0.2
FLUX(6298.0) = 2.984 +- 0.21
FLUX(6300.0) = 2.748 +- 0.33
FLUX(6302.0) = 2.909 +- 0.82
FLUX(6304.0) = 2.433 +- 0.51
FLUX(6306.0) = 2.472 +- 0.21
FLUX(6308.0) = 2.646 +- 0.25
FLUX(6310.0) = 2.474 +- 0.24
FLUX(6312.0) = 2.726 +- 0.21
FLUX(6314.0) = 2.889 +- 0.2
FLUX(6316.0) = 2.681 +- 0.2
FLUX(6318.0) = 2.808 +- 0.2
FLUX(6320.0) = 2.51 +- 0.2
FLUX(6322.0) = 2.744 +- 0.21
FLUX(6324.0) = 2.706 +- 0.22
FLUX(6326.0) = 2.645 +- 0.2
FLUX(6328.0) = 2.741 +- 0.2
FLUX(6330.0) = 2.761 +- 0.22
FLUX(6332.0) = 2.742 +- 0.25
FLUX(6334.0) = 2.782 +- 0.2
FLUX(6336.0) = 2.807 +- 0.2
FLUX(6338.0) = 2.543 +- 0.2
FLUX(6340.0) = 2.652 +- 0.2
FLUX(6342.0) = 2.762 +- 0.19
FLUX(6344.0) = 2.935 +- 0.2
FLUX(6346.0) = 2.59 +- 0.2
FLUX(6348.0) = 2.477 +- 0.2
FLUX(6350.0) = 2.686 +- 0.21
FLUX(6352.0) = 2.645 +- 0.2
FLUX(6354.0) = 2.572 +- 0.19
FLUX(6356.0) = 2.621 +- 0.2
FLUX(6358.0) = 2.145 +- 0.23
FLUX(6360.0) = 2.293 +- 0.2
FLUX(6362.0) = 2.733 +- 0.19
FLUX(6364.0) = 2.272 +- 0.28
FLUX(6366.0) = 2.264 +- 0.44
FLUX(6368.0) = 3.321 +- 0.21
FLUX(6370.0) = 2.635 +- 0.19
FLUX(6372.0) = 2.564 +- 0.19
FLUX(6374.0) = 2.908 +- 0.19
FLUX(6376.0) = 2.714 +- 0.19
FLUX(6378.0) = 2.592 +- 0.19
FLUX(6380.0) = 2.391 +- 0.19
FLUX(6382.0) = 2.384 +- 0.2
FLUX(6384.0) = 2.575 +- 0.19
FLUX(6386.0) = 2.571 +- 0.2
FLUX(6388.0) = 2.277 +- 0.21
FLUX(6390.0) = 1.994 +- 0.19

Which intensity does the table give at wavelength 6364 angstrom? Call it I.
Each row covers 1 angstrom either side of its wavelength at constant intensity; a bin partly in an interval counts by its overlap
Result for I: 2.272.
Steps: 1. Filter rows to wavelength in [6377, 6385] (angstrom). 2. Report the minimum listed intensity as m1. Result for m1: 2.384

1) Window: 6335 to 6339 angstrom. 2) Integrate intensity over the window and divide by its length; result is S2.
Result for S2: 2.67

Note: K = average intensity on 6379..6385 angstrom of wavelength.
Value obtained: 2.45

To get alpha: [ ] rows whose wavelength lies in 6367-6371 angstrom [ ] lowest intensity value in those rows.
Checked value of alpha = 2.635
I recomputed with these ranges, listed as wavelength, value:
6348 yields 2.477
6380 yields 2.391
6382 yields 2.384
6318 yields 2.808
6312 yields 2.726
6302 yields 2.909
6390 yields 1.994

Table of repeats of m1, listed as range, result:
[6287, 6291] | 2.778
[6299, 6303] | 2.748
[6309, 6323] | 2.474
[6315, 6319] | 2.681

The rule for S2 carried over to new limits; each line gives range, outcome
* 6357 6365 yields 2.36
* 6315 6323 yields 2.69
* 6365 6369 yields 2.79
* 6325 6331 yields 2.72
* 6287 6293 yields 3.03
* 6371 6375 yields 2.74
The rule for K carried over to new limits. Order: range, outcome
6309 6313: 2.6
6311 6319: 2.78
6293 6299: 2.96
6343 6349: 2.67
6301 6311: 2.59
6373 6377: 2.81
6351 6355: 2.61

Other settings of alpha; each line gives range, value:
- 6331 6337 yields 2.742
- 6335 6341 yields 2.543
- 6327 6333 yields 2.741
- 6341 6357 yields 2.477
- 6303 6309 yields 2.433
